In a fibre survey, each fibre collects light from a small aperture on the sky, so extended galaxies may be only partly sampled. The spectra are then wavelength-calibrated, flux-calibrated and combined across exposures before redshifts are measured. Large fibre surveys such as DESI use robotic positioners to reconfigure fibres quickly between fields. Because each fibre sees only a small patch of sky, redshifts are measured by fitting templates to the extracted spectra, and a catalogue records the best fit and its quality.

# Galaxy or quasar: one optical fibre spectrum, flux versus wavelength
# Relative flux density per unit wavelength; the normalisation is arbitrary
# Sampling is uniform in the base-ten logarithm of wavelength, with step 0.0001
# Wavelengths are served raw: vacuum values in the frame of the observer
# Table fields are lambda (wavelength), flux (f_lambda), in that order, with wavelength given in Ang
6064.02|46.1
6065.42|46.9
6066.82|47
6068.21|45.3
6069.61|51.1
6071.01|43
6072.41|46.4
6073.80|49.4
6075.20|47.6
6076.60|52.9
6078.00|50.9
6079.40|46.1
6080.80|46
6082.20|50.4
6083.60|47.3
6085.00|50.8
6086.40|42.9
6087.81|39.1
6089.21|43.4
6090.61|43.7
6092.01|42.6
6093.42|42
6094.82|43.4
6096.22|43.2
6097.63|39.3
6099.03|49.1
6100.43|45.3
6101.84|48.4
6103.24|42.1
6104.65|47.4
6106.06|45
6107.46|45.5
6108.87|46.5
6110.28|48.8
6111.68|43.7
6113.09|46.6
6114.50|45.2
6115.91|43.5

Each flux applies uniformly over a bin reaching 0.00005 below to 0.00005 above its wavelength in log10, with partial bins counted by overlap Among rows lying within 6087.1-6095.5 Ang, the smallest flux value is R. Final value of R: 39.1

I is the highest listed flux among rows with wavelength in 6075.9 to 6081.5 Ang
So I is 52.9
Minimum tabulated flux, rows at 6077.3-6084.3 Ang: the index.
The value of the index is 46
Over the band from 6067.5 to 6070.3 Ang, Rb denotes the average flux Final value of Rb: 48.3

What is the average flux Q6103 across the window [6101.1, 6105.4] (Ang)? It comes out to 45.9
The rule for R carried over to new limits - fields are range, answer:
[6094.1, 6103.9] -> 39.3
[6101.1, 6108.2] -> 42.1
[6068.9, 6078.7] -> 43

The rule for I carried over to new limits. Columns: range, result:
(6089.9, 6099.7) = 49.1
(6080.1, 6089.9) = 50.8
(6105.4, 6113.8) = 48.8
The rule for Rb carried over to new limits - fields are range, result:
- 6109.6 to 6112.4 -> 46.3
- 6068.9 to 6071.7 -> 47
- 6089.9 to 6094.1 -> 42.7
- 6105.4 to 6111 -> 46.5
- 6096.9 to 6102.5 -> 45.5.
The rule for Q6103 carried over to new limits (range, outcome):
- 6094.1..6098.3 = 42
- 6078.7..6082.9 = 47.5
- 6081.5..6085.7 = 49.5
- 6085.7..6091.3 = 42.2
